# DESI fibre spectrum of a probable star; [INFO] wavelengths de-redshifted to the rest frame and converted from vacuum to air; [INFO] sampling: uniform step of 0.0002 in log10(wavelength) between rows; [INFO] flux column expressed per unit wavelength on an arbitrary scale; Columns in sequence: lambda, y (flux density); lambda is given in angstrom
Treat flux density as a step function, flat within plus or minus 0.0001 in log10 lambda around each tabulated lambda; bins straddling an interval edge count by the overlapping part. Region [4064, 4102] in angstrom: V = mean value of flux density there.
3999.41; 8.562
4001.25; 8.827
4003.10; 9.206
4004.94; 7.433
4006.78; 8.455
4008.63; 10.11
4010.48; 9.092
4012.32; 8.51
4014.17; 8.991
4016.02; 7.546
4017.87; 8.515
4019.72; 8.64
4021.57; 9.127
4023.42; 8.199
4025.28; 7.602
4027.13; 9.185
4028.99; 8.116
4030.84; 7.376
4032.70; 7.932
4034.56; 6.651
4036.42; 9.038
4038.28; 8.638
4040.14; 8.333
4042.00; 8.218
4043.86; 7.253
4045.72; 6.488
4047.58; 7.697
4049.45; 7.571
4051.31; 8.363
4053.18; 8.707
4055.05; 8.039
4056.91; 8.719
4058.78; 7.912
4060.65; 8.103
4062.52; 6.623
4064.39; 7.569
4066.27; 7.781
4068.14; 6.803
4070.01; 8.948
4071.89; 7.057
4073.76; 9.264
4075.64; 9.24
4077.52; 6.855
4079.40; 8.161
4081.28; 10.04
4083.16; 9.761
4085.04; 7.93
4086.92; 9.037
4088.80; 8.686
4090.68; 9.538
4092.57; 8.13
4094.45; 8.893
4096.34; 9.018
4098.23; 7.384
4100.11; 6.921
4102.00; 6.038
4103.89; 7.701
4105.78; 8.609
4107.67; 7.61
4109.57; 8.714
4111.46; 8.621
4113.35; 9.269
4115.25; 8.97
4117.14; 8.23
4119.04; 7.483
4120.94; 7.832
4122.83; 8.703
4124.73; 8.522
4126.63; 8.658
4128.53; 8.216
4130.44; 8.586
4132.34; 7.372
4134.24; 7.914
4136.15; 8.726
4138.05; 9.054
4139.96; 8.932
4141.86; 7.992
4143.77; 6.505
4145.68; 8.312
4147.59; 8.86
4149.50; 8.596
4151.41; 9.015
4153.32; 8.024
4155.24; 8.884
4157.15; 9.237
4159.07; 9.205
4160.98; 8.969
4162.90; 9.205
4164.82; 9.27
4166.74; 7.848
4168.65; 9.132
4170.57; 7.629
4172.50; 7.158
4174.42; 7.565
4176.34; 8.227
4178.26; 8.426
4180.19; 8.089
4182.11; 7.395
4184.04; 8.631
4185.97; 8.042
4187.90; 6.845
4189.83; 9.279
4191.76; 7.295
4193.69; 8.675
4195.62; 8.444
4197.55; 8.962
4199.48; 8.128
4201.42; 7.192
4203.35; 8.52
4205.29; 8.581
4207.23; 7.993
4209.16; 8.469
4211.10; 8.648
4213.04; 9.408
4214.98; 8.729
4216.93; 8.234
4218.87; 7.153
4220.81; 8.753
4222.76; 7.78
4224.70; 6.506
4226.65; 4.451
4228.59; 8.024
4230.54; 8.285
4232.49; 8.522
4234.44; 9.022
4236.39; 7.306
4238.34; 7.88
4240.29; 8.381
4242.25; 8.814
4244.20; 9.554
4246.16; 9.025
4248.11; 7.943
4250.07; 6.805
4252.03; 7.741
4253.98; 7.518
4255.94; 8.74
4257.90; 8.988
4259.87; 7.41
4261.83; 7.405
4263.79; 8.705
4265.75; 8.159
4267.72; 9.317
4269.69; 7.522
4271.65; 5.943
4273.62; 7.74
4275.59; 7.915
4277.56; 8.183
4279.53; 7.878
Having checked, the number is 8.3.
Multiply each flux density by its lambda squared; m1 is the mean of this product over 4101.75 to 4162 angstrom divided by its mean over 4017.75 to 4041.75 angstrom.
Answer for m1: 1.07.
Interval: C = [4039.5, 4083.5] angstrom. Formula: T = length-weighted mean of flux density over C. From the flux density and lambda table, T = 8.04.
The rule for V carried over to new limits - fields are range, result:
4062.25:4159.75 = 8.32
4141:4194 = 8.29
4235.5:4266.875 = 8.16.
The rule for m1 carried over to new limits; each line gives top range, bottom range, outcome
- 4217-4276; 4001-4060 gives 1.06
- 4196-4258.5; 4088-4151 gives 1.03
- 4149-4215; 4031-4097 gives 1.08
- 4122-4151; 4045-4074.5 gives 1.10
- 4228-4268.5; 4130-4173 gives 1.02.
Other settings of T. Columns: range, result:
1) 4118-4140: 8.31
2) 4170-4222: 8.17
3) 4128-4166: 8.54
